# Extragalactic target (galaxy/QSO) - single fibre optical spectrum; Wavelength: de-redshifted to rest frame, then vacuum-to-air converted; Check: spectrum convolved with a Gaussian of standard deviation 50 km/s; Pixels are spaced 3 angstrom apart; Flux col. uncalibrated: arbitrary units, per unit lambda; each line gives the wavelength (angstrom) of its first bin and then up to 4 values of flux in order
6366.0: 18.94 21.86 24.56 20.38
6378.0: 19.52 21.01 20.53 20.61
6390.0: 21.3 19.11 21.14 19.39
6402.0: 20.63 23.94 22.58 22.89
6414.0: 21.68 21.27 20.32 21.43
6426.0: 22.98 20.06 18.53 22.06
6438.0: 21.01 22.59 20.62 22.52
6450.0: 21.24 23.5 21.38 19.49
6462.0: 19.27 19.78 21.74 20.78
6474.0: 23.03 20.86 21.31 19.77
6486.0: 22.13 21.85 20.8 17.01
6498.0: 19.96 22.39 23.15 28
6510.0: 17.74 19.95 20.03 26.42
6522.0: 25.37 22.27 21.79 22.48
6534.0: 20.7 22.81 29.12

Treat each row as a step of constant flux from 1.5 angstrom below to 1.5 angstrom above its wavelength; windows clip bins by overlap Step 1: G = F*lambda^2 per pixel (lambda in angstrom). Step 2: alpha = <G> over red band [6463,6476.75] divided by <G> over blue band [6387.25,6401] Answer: 1.1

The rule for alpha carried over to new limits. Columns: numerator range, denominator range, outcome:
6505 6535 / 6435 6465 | 1.08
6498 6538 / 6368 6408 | 1.11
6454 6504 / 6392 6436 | 1.00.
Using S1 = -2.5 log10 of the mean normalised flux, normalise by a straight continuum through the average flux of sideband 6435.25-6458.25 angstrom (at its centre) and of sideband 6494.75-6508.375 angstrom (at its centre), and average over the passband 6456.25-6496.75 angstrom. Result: 0.08 mag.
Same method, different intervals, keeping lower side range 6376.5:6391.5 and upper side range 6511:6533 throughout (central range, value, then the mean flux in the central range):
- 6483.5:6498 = 0.09 mag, 20.4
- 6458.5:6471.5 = 0.08 mag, 20.2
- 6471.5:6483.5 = 0.03 mag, 21.3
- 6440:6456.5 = -0.03 mag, 22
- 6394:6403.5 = 0.02 mag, 20.3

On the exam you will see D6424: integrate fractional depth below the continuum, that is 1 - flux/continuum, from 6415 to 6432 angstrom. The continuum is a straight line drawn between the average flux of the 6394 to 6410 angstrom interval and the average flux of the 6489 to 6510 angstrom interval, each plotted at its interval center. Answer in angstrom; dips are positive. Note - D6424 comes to 0.4 angstrom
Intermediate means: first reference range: 21.5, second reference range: 21.6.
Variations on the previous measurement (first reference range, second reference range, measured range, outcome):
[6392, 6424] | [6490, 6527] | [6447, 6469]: 0.63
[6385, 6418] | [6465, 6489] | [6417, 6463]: 0.32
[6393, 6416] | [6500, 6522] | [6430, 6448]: 0.65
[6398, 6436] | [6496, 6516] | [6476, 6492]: 0.29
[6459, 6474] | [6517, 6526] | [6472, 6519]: 2.65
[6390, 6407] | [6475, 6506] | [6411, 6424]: -0.25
